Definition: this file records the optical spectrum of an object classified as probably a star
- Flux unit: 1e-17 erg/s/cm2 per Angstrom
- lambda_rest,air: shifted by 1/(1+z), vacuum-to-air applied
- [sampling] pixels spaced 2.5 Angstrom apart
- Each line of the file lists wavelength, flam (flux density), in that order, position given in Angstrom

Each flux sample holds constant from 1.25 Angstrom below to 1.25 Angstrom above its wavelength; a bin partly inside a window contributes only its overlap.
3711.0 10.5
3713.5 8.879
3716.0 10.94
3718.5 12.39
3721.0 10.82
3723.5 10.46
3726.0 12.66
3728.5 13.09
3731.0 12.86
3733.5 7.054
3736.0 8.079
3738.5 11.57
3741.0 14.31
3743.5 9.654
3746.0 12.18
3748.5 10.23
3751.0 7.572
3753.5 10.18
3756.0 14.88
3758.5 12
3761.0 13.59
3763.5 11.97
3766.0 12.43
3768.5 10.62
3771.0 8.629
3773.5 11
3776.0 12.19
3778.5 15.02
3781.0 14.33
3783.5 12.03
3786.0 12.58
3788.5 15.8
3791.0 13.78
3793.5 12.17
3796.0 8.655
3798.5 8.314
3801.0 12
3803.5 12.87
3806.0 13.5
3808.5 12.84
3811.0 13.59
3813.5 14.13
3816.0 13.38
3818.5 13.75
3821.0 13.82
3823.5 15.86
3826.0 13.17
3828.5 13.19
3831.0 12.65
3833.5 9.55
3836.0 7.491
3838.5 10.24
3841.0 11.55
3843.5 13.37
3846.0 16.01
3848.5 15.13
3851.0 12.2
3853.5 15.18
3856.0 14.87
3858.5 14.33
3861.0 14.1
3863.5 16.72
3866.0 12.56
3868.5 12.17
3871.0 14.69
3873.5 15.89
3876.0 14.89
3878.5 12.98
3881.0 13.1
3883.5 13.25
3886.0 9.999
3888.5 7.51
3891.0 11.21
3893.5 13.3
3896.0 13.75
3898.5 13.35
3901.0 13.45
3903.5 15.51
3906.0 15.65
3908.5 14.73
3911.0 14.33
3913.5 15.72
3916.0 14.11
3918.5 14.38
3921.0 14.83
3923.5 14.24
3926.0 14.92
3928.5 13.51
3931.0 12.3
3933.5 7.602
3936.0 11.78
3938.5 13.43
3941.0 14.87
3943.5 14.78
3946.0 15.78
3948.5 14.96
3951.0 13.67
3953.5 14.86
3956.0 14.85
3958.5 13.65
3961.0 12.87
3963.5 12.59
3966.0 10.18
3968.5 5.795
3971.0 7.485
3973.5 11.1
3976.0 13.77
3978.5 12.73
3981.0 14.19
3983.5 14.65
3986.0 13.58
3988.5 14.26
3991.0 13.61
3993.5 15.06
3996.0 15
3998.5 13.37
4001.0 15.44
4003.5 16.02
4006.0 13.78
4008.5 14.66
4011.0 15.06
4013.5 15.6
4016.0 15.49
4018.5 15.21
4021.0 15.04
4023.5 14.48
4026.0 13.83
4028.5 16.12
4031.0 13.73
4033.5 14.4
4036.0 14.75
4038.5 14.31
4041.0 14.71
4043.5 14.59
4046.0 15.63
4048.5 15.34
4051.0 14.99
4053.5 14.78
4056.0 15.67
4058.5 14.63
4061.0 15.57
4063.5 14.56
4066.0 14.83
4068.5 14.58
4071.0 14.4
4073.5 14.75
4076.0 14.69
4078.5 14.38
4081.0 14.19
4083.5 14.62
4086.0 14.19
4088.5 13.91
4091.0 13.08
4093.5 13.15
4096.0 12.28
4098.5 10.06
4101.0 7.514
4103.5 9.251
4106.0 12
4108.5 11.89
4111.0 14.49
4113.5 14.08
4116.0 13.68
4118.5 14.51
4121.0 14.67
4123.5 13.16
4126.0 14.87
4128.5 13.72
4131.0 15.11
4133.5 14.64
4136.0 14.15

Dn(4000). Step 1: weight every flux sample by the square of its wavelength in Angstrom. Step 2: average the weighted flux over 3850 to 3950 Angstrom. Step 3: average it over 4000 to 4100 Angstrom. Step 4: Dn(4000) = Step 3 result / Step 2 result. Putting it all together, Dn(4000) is 1.1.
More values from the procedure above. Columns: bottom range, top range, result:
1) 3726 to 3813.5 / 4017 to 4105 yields 1.37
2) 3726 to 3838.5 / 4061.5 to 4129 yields 1.31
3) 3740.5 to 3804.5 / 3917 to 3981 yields 1.19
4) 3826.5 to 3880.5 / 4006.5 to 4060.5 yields 1.23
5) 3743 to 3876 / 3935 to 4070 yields 1.23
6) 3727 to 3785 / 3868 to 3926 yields 1.27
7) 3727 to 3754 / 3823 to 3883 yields 1.33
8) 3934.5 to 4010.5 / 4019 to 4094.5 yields 1.13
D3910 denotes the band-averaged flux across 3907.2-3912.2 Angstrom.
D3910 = 14.5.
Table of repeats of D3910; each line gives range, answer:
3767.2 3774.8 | 10.1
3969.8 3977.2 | 10.8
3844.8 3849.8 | 15.5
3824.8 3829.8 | 13.2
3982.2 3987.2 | 14.1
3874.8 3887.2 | 12.8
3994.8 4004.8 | 15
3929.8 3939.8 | 11.3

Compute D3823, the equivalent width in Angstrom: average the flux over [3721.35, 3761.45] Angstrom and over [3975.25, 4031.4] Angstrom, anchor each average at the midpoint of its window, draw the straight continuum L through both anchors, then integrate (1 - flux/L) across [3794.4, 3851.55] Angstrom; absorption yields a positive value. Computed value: -1.1 Angstrom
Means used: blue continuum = 11.2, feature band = 12.5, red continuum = 14.6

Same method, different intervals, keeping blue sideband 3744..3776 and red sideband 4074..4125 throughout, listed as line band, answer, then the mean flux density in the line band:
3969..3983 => 0.80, 11.7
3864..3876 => -2.31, 14.1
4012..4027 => -2.80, 15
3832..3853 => -0.65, 12.1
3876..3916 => -4.32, 13.3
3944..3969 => -1.85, 13.2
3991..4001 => -1.60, 14.5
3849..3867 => -3.92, 14.3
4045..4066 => -3.81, 15.1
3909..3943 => -4.12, 13.6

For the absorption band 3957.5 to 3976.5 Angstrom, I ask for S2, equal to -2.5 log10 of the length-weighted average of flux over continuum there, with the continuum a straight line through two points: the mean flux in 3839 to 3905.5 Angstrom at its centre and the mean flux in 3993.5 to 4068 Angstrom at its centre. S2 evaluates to 0.308 mag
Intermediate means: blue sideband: 13.5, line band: 10.8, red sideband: 14.9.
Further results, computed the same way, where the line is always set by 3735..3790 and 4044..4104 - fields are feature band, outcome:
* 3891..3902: -0.04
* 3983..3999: -0.07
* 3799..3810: -0.03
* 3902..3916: -0.18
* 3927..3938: 0.13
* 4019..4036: -0.08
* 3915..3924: -0.12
